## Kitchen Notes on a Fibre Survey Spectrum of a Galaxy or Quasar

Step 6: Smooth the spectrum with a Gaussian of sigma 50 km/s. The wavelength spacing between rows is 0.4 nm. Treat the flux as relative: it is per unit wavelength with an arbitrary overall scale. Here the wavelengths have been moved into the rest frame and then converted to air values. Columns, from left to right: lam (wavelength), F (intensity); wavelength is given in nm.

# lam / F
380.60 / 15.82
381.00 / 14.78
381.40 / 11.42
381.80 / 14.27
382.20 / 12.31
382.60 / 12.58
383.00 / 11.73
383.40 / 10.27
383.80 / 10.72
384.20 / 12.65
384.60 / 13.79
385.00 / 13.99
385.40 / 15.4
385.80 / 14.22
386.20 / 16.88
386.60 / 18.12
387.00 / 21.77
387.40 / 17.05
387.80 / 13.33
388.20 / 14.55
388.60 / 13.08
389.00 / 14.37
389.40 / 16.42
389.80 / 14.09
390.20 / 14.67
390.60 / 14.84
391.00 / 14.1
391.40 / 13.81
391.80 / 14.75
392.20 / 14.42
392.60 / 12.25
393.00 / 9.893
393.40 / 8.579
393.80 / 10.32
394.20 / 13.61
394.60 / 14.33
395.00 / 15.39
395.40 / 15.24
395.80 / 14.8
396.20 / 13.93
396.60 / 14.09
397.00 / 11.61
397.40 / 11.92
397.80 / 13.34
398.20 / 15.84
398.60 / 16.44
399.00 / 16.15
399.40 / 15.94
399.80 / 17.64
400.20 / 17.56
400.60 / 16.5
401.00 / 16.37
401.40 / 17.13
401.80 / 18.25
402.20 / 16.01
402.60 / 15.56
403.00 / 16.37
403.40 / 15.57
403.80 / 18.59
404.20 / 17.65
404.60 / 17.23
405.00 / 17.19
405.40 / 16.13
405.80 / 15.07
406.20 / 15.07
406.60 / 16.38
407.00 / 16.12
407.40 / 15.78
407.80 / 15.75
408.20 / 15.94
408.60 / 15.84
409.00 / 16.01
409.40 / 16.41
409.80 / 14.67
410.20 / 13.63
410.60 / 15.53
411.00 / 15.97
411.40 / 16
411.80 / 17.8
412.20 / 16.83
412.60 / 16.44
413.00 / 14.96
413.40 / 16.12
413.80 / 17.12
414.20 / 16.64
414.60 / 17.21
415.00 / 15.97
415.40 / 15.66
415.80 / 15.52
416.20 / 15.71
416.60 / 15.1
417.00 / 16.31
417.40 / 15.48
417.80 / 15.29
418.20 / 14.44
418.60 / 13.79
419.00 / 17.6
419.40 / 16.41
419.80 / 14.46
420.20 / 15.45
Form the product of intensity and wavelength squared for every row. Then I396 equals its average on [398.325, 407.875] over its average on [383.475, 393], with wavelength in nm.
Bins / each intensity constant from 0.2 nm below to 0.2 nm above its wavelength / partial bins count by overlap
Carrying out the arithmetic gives 1.2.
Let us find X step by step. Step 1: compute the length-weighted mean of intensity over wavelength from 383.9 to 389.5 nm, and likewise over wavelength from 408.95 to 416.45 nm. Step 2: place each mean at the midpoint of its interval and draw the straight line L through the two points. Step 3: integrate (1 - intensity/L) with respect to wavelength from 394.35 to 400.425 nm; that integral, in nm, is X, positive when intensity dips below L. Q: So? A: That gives 0.25 nm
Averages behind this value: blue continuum 15.3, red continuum 16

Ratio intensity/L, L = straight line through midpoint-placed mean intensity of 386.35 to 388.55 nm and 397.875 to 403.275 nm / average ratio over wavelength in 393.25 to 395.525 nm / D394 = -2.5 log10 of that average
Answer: 0.27 mag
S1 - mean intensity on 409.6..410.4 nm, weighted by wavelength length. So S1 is 14.2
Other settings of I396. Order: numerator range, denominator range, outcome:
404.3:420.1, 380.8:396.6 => 1.28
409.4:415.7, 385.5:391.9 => 1.18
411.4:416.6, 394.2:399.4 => 1.23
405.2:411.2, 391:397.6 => 1.28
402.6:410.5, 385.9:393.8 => 1.21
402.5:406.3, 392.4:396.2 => 1.36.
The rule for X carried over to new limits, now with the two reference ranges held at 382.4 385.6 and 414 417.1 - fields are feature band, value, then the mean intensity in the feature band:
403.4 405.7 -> -0.353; 17.1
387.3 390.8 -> -0.389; 14.6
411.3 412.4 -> -0.095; 17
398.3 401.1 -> -0.454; 16.6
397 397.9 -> 0.112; 12.3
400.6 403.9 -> -0.469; 16.7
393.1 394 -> 0.274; 9.5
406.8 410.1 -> -0.109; 15.7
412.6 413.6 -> 0.001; 15.7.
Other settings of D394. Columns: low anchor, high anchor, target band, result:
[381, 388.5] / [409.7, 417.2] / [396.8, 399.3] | 0.05 mag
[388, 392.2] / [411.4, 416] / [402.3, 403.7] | -0.04 mag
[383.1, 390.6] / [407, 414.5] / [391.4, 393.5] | 0.21 mag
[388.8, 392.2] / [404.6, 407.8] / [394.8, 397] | 0.05 mag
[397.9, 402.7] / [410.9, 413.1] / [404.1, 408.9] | 0.02 mag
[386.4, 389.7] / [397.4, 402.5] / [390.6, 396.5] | 0.21 mag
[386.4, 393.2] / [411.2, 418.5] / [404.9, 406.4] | -0.02 mag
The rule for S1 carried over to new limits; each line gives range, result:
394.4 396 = 14.9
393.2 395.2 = 12.4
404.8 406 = 16.1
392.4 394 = 10.3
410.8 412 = 16.6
